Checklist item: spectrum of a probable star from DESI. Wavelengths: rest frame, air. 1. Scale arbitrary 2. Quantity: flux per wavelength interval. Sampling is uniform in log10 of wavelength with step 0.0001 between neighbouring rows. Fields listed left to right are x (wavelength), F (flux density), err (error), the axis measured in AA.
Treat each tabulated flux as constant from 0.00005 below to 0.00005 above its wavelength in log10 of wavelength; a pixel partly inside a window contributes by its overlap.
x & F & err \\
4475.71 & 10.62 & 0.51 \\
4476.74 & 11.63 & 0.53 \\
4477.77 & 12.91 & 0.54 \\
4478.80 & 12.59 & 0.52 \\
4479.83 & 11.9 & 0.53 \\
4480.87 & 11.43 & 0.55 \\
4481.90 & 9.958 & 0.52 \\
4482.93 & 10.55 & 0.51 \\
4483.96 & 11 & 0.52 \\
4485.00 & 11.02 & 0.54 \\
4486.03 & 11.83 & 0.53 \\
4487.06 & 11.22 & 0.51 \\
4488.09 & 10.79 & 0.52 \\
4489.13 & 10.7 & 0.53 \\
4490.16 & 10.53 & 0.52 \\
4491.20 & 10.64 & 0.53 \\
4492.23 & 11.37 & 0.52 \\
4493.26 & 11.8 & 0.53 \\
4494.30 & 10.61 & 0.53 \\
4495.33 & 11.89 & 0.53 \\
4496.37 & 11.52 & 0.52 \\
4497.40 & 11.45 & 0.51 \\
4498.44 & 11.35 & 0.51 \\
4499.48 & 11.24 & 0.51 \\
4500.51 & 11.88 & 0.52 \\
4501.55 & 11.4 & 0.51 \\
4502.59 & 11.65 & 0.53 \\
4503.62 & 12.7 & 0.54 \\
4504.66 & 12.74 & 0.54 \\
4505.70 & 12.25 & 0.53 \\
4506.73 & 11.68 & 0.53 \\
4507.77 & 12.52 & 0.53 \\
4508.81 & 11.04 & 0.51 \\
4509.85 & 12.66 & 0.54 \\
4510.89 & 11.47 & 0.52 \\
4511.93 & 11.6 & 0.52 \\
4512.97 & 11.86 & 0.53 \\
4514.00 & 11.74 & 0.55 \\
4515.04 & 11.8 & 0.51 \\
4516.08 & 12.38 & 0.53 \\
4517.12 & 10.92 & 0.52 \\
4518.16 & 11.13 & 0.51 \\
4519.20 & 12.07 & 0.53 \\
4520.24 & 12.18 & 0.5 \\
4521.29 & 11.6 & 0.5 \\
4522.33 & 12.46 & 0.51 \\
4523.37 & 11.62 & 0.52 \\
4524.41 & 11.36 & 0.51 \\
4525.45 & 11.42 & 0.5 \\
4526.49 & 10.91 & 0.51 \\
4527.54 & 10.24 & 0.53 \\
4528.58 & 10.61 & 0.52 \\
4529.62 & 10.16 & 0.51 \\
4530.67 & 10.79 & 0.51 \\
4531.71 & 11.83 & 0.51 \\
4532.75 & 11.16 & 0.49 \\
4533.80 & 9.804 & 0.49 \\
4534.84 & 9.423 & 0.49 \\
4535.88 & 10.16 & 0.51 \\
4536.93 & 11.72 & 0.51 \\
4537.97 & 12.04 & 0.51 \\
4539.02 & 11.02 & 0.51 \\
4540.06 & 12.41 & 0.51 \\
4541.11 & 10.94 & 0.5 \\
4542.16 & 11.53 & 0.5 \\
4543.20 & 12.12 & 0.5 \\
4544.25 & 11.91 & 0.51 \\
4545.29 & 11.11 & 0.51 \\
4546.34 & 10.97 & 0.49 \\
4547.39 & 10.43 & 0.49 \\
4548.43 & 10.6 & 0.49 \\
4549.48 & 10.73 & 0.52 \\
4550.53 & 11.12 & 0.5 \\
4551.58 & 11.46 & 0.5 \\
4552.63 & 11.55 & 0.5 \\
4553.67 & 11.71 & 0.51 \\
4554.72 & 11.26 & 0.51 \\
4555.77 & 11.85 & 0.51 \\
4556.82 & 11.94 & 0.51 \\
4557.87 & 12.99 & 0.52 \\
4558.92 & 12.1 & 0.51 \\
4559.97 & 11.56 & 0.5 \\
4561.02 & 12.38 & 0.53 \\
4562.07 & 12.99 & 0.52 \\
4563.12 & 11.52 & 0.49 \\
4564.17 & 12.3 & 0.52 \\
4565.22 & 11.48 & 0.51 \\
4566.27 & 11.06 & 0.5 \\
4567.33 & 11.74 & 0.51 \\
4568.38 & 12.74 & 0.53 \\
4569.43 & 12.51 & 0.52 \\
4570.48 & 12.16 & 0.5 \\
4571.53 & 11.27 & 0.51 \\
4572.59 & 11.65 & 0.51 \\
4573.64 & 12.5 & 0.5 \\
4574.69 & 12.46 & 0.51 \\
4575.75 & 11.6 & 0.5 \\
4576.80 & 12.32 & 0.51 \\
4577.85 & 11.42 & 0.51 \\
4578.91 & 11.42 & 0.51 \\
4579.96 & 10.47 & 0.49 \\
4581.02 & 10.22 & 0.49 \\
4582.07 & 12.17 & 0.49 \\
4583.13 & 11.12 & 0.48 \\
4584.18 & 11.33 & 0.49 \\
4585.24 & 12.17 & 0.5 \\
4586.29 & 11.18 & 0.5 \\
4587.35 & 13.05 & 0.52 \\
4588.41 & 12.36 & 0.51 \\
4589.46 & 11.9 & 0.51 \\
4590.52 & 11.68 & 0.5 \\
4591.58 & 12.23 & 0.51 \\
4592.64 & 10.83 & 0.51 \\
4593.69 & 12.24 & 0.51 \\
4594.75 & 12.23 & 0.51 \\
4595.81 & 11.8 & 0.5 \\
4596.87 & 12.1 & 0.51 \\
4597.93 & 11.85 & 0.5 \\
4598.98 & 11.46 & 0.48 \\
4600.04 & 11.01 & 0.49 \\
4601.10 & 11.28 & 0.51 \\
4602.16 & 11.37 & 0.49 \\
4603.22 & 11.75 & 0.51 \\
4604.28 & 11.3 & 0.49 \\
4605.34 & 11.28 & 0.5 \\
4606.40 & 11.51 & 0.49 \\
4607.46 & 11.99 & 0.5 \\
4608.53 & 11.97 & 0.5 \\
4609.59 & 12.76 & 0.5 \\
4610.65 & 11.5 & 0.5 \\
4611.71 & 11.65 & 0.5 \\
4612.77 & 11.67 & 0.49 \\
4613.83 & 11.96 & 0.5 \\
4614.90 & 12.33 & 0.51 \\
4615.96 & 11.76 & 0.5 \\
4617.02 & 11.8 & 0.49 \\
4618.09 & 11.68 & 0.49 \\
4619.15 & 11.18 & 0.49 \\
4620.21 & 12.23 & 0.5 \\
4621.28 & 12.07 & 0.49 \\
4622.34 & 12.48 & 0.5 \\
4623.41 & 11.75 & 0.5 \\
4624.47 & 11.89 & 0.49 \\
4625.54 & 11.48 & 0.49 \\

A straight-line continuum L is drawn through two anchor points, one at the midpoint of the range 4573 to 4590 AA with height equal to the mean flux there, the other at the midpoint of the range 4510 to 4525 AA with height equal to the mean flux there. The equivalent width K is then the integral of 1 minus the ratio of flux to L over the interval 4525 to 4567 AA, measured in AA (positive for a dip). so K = 1.5 AA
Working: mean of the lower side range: 11.8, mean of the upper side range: 11.7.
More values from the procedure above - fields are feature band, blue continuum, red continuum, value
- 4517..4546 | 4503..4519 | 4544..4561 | 1.1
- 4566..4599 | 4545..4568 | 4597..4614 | -0.5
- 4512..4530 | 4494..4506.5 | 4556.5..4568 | 0.6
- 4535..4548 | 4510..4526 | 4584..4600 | 0.5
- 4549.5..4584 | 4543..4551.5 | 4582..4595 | -0.9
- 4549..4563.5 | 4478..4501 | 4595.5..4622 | -0.3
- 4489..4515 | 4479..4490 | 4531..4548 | -1.2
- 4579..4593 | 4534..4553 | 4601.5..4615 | -0.1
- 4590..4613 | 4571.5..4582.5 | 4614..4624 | 0.2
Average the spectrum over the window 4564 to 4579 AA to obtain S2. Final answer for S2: 11.9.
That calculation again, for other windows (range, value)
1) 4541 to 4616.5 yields 11.7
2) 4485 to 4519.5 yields 11.6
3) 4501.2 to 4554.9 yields 11.4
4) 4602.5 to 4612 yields 11.7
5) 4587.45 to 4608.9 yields 11.7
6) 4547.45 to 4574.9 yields 11.8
